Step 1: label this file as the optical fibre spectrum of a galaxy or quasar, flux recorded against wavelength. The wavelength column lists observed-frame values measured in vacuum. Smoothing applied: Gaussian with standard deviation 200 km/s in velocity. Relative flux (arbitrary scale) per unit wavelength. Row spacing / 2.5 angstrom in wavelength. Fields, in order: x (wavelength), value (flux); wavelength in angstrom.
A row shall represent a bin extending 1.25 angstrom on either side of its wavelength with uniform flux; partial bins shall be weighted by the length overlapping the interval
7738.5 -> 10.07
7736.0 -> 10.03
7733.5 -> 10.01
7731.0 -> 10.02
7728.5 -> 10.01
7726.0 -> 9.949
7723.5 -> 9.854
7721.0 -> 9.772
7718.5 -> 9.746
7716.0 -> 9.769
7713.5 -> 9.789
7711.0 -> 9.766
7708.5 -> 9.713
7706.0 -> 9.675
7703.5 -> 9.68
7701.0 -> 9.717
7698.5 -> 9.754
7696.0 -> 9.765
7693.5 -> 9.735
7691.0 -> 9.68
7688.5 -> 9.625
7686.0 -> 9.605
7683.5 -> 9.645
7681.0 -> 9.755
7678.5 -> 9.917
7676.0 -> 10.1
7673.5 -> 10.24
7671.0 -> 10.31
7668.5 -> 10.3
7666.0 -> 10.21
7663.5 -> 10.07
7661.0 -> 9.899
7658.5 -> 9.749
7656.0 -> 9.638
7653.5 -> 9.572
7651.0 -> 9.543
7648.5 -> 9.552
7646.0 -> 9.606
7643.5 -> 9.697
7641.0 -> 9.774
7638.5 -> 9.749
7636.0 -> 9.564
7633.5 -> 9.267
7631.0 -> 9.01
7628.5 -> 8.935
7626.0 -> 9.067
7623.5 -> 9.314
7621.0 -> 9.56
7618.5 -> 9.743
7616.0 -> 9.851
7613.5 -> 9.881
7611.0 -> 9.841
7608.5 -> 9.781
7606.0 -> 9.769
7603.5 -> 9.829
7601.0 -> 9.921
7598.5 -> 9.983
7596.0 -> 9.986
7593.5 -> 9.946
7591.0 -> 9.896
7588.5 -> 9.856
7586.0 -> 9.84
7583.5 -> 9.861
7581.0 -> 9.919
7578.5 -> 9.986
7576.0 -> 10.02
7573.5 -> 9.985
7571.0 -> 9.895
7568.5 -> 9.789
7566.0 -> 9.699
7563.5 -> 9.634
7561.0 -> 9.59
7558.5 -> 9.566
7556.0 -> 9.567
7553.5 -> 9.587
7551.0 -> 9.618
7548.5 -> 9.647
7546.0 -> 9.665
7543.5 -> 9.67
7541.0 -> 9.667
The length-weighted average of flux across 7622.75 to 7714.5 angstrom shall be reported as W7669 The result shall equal 9.7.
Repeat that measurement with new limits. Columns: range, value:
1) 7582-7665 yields 9.69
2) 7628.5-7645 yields 9.47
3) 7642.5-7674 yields 9.87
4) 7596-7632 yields 9.62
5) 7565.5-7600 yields 9.91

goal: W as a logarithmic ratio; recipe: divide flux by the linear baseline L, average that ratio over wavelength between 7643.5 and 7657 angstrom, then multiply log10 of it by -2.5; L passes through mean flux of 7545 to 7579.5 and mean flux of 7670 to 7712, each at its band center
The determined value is 0.02 mag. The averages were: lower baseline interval 9.73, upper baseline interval 9.8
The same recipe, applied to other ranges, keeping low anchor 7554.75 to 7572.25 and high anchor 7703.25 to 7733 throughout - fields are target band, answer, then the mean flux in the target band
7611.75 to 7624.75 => 0.01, 9.68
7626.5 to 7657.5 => 0.03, 9.48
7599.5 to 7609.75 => -0.01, 9.83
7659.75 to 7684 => -0.03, 10.1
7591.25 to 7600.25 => -0.03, 9.96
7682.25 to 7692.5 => 0.02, 9.64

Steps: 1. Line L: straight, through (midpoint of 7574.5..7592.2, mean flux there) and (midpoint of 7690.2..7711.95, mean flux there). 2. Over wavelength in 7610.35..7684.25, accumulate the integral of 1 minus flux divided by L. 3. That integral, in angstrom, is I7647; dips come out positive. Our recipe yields 0.7 angstrom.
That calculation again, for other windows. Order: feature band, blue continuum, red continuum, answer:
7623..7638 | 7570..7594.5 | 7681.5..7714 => 0.9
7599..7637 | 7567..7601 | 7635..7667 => 1.0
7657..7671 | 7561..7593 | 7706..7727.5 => -0.4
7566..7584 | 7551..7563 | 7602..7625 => -0.5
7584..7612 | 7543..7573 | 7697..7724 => -0.5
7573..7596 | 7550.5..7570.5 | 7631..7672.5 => -0.6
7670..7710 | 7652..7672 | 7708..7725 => 0.3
